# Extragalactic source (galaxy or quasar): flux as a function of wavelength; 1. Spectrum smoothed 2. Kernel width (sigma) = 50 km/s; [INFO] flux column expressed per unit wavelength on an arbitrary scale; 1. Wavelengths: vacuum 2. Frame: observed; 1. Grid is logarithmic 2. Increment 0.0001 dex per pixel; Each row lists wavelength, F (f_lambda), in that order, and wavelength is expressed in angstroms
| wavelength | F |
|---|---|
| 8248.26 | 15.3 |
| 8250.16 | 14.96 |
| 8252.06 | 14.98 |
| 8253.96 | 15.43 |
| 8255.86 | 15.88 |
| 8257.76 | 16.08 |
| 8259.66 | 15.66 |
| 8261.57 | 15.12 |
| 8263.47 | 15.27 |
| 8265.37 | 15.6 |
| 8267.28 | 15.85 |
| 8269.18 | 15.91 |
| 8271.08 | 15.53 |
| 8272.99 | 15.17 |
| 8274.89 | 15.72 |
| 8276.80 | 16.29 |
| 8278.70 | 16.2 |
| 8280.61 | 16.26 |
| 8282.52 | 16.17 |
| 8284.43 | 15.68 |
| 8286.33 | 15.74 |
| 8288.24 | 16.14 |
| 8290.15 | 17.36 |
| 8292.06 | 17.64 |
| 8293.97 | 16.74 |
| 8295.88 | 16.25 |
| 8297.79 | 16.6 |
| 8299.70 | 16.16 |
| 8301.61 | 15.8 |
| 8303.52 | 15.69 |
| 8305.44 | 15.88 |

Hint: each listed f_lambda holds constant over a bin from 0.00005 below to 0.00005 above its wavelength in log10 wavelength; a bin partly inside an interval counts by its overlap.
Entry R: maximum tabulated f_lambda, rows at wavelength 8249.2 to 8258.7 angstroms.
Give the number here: 16.08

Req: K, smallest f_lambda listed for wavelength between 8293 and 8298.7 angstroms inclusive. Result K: 16.25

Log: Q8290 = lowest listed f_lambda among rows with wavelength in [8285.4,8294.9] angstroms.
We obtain 15.74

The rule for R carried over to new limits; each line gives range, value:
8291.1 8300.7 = 17.64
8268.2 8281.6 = 16.29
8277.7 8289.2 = 16.26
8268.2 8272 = 15.91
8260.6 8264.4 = 15.27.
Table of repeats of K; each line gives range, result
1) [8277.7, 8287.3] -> 15.68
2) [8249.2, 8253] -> 14.96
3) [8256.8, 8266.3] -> 15.12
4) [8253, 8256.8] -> 15.43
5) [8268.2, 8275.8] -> 15.17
